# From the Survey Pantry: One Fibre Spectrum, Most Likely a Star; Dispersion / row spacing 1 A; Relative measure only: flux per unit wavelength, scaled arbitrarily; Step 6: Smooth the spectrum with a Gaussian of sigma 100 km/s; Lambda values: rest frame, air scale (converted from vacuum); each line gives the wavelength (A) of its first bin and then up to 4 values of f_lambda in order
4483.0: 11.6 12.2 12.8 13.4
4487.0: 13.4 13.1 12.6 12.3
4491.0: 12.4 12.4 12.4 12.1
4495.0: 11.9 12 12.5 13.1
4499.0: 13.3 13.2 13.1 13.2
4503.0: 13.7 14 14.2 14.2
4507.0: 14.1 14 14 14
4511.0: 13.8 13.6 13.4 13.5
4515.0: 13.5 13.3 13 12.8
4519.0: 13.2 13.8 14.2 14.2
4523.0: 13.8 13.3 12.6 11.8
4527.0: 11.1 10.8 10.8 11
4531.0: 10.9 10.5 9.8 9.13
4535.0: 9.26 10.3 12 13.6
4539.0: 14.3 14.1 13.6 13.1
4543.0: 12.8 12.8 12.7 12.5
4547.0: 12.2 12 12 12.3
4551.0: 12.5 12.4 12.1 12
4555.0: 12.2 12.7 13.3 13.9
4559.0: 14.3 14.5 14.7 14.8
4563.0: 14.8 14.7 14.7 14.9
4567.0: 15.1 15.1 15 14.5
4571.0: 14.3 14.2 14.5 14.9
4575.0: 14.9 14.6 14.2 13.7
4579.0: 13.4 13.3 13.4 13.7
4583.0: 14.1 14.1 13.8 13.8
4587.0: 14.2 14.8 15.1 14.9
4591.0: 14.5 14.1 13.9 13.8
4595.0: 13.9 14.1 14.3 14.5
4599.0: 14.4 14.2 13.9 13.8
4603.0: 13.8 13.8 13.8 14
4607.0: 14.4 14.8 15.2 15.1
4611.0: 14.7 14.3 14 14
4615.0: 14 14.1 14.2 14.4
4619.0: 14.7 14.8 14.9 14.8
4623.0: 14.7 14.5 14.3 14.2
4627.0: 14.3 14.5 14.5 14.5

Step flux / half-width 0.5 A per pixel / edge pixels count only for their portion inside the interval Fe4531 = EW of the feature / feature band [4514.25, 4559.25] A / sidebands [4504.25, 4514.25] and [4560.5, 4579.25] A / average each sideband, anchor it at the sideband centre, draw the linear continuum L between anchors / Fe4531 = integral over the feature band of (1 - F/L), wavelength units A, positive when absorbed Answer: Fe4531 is 5.71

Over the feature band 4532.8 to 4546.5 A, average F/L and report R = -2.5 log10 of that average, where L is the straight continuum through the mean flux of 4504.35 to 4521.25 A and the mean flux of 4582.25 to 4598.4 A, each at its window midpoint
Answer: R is 0.14 mag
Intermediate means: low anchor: 13.7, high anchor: 14.2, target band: 12.2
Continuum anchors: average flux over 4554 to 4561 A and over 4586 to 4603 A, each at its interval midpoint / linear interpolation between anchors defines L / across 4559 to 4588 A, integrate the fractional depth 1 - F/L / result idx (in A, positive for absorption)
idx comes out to -1.2 A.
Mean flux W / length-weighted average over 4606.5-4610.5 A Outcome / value 14.9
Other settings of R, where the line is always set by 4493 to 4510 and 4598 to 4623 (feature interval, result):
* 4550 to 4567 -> 0.015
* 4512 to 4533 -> 0.079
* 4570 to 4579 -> -0.028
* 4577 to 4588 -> 0.020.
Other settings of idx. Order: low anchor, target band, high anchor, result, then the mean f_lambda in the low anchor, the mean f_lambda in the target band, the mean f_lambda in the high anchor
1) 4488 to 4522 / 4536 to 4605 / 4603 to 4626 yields 0.8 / 13.2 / 13.8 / 14.4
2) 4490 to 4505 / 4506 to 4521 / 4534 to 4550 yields -1.1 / 12.8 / 13.6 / 12.4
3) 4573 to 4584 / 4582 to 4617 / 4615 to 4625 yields 0.1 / 14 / 14.2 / 14.5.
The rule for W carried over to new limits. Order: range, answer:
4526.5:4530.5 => 10.9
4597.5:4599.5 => 14.4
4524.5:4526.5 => 12.2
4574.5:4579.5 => 14.2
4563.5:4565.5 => 14.7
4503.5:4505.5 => 14.1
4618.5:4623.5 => 14.8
